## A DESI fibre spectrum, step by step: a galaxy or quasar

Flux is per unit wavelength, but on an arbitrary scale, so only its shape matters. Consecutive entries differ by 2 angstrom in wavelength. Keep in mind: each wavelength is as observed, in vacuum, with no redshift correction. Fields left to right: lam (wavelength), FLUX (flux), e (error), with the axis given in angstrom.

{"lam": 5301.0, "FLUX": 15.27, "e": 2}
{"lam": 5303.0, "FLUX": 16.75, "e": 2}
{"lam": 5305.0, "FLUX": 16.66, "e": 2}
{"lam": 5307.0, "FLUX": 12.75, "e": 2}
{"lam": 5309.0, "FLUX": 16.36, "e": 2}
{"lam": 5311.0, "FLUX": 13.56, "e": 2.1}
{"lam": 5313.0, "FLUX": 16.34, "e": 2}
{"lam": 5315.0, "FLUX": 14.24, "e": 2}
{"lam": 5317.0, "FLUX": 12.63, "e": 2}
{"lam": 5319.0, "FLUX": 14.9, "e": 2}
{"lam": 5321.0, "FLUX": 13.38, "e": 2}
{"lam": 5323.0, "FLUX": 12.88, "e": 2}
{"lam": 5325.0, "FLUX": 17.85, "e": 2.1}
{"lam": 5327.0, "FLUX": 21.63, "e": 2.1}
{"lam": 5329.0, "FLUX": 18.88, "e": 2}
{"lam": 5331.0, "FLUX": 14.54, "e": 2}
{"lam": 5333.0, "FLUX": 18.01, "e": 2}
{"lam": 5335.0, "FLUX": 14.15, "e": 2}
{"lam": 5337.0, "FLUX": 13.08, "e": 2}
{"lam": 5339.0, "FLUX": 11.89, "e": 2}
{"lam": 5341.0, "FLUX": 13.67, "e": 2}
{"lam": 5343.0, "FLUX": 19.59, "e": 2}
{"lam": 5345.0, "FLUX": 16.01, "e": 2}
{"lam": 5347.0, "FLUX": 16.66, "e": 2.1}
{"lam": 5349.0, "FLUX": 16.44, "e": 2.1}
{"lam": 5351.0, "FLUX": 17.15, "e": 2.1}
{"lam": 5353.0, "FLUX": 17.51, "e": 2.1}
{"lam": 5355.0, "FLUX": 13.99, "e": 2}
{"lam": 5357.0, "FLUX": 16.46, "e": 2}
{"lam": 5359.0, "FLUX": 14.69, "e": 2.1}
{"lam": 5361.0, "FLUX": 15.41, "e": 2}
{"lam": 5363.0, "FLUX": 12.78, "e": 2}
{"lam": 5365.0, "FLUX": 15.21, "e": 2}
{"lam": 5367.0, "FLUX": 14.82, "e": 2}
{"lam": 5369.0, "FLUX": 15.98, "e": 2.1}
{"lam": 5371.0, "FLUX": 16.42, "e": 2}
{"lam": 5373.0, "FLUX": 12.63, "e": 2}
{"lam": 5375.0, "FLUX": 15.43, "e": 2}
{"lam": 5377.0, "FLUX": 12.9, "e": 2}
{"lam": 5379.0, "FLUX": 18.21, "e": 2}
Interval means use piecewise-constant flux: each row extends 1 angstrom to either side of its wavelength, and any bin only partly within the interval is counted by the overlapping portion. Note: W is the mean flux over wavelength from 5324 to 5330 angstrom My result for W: 19.5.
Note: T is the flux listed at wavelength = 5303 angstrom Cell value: 16.75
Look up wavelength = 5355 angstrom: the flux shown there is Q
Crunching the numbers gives 13.99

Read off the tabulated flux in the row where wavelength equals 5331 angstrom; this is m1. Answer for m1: 14.54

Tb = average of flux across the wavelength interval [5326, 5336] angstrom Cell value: 17.4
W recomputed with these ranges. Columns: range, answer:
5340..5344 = 16.6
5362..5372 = 15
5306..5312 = 14.2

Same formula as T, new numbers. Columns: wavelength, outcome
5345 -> 16.01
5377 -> 12.9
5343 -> 19.59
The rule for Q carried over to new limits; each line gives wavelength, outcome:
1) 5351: 17.15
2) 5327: 21.63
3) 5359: 14.69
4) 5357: 16.46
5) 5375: 15.43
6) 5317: 12.63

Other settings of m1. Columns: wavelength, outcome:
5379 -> 18.21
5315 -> 14.24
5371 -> 16.42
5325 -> 17.85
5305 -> 16.66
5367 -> 14.82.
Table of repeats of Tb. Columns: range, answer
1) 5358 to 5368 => 14.6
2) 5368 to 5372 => 16.2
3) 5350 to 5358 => 16.3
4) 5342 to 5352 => 17.2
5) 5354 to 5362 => 15.1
